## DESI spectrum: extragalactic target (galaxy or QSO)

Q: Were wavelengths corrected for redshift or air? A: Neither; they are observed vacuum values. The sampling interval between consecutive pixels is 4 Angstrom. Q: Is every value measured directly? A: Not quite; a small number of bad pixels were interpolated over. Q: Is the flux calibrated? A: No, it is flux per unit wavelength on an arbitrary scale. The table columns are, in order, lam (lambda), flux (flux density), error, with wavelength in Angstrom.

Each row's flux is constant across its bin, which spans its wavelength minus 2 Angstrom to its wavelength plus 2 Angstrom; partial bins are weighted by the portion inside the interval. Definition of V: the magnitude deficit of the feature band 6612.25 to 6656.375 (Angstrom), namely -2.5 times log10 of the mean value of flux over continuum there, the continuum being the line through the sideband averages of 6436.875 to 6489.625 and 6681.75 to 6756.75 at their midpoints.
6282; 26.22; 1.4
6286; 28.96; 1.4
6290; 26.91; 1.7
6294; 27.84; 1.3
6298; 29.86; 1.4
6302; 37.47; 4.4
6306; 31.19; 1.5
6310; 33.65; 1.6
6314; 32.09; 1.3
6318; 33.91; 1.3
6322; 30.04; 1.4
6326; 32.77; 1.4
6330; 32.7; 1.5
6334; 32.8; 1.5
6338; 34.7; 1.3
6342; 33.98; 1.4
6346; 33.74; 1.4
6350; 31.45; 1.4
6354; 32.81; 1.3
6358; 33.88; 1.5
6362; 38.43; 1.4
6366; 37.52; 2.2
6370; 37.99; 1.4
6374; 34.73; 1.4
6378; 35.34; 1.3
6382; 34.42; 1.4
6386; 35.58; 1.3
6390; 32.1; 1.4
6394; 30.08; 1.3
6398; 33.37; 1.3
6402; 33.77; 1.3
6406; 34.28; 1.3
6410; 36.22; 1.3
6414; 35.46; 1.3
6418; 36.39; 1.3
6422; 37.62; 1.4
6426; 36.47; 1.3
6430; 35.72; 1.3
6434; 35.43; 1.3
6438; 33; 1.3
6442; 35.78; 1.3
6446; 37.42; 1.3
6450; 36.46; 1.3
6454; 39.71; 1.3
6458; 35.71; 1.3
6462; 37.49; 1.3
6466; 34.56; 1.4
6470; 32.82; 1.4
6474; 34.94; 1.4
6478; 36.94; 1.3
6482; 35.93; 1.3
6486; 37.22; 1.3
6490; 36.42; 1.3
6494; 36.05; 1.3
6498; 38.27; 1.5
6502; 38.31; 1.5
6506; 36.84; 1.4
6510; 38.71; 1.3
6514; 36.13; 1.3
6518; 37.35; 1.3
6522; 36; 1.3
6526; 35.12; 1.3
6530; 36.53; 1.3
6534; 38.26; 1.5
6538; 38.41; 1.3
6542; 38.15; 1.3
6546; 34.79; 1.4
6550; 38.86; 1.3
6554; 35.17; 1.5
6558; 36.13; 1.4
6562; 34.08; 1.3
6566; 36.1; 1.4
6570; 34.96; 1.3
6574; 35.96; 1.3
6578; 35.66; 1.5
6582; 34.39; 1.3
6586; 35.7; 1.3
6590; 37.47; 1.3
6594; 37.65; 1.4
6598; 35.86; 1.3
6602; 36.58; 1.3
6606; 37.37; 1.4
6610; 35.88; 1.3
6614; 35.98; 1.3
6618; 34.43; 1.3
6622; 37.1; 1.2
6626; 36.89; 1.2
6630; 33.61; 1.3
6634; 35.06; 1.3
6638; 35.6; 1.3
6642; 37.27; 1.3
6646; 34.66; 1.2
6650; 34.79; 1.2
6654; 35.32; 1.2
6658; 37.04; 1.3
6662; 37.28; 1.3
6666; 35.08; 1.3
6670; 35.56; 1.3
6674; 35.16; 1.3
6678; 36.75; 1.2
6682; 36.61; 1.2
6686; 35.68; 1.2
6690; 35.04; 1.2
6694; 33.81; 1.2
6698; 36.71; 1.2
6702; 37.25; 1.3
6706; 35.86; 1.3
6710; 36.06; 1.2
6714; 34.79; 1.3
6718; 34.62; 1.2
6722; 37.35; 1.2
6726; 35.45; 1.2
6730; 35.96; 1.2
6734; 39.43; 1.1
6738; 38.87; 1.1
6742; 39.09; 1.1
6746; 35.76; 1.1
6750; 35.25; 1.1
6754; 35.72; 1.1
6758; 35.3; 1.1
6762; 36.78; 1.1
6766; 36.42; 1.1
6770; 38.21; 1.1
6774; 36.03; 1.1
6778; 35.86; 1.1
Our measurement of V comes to 0.02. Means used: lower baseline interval 36.1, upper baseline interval 36.3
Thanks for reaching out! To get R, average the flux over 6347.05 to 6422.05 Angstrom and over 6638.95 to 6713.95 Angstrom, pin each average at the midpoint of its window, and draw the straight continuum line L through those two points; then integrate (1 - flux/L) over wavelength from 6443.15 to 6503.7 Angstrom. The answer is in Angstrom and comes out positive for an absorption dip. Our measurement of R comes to -2.5 Angstrom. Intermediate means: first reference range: 34.7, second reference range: 35.9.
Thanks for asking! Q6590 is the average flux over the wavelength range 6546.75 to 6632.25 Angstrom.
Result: 36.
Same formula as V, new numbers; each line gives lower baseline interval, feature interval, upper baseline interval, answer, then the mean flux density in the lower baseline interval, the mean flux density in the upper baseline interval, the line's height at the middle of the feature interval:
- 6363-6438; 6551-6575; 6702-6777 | 0.01 mag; 35.1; 36.5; 35.8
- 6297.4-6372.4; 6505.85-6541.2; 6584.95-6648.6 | -0.05 mag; 33.8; 36.1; 35.3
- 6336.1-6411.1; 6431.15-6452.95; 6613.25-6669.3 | -0.03 mag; 34.4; 35.7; 34.8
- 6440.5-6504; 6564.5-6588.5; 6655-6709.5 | 0.02 mag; 36.5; 36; 36.2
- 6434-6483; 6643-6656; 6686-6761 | 0.03 mag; 35.9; 36.2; 36.1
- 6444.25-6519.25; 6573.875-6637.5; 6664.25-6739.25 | 0.01 mag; 36.7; 36.1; 36.3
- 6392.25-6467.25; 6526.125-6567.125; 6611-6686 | -0.03 mag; 35.6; 35.8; 35.7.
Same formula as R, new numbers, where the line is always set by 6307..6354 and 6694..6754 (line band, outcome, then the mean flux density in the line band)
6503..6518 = -1.22 Angstrom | 37.3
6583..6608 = -0.98 Angstrom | 36.7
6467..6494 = -1.15 Angstrom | 35.7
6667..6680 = 0.09 Angstrom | 35.8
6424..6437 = -0.72 Angstrom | 35.7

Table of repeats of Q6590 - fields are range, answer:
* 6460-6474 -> 35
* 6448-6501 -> 36.4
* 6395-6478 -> 35.6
